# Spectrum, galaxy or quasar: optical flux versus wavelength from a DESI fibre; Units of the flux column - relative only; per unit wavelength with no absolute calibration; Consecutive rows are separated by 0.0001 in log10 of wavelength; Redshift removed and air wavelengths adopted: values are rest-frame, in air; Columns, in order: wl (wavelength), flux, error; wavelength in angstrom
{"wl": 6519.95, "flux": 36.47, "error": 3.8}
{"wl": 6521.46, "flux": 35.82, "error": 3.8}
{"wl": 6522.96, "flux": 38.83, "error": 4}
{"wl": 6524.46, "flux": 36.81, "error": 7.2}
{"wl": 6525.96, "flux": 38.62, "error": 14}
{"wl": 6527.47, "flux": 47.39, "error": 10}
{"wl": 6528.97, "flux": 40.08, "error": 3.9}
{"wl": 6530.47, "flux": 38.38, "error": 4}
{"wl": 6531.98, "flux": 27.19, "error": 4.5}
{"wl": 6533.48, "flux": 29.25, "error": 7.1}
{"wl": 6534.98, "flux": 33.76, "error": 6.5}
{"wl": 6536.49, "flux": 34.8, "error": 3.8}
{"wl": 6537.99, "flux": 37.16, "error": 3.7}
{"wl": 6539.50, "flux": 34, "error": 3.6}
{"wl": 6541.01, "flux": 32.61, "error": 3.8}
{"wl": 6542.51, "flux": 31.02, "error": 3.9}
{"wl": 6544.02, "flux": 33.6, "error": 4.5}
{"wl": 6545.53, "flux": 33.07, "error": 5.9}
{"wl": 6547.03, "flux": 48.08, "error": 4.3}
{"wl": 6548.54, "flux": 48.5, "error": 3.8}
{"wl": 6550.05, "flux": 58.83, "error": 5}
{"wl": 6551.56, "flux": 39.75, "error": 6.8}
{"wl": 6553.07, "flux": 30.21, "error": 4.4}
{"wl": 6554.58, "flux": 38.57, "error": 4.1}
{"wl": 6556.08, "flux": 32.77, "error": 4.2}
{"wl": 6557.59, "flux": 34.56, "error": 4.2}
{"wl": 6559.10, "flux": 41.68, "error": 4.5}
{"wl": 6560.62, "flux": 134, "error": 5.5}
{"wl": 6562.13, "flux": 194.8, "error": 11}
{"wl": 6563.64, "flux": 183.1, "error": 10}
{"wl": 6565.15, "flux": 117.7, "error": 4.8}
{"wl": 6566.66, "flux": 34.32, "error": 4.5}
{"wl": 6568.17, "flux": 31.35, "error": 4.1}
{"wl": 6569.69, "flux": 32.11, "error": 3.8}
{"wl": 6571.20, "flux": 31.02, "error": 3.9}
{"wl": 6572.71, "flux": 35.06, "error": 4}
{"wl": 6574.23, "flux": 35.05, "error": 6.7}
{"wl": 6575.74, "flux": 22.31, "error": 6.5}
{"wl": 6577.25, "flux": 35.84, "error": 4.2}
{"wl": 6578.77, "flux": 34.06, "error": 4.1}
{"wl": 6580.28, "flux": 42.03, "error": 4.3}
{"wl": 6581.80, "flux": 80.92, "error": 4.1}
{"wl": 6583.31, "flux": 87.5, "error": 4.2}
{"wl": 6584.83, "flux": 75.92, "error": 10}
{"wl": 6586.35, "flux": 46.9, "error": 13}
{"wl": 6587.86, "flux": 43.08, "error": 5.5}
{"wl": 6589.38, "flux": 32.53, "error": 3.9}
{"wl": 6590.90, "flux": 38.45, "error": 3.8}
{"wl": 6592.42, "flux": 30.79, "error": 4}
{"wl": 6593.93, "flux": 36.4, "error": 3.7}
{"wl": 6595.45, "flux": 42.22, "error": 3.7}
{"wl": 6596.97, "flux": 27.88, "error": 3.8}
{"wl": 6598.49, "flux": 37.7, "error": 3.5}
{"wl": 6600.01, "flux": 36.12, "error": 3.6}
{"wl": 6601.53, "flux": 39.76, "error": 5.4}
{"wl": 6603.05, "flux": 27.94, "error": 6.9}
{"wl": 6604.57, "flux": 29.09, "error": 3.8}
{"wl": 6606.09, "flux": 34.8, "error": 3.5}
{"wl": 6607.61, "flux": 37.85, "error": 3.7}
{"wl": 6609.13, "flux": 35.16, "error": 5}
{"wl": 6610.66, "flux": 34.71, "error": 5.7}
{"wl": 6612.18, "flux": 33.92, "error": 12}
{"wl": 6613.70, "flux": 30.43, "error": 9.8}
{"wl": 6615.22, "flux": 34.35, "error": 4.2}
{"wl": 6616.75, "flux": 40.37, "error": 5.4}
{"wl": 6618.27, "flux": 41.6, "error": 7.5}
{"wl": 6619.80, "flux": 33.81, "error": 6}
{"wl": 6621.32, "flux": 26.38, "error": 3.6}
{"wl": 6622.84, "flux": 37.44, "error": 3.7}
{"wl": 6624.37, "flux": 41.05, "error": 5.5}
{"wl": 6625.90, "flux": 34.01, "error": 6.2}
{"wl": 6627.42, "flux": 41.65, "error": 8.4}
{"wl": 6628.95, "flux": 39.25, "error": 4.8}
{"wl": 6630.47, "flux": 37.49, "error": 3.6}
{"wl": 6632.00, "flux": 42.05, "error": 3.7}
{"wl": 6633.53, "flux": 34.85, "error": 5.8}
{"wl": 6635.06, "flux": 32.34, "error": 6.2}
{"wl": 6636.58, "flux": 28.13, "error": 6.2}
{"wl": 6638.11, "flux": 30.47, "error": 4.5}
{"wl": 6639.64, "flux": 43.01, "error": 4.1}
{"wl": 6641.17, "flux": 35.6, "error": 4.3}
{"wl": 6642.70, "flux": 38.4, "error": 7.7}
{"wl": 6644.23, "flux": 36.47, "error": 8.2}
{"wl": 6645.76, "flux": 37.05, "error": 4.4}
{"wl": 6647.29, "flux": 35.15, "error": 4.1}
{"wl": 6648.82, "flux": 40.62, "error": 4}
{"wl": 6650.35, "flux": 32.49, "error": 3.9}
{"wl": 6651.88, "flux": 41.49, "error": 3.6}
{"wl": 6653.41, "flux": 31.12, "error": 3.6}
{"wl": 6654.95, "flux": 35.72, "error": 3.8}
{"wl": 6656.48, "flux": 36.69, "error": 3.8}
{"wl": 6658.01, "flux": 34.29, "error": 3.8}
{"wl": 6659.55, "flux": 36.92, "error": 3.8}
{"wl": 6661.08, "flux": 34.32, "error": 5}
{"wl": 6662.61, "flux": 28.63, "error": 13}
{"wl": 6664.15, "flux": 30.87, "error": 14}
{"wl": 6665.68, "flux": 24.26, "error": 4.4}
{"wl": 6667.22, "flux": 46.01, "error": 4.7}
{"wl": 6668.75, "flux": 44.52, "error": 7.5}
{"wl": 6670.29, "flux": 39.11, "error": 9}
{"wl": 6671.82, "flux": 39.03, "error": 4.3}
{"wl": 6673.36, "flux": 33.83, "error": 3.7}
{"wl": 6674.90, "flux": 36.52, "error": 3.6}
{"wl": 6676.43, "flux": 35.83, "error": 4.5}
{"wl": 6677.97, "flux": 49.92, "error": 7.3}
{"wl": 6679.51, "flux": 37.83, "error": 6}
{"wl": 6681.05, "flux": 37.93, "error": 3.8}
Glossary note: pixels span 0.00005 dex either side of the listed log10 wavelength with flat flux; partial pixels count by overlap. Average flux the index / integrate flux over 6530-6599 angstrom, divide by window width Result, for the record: 49.7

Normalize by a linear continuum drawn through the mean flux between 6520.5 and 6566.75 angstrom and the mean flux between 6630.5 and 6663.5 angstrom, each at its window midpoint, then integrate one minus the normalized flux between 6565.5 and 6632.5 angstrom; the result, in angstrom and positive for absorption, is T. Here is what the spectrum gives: 6.9 angstrom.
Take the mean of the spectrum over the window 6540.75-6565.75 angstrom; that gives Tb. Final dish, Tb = 67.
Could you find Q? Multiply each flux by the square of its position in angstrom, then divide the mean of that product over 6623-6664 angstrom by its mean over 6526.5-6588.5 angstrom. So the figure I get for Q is 0.71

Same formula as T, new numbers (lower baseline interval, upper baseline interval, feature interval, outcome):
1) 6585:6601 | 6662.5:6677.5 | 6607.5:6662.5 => 2.3 angstrom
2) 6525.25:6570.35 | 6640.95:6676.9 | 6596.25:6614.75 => 4.4 angstrom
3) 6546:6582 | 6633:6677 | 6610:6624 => 3.2 angstrom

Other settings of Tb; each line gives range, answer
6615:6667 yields 35.7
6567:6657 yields 37.9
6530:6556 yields 36.9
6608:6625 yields 35.4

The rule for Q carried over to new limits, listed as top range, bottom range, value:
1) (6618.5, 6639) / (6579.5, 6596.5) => 0.72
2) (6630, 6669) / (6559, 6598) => 0.61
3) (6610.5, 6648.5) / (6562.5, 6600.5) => 0.71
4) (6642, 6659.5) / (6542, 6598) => 0.70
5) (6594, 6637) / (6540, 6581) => 0.67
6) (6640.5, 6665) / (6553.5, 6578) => 0.57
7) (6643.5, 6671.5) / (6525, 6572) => 0.71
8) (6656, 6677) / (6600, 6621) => 1.05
